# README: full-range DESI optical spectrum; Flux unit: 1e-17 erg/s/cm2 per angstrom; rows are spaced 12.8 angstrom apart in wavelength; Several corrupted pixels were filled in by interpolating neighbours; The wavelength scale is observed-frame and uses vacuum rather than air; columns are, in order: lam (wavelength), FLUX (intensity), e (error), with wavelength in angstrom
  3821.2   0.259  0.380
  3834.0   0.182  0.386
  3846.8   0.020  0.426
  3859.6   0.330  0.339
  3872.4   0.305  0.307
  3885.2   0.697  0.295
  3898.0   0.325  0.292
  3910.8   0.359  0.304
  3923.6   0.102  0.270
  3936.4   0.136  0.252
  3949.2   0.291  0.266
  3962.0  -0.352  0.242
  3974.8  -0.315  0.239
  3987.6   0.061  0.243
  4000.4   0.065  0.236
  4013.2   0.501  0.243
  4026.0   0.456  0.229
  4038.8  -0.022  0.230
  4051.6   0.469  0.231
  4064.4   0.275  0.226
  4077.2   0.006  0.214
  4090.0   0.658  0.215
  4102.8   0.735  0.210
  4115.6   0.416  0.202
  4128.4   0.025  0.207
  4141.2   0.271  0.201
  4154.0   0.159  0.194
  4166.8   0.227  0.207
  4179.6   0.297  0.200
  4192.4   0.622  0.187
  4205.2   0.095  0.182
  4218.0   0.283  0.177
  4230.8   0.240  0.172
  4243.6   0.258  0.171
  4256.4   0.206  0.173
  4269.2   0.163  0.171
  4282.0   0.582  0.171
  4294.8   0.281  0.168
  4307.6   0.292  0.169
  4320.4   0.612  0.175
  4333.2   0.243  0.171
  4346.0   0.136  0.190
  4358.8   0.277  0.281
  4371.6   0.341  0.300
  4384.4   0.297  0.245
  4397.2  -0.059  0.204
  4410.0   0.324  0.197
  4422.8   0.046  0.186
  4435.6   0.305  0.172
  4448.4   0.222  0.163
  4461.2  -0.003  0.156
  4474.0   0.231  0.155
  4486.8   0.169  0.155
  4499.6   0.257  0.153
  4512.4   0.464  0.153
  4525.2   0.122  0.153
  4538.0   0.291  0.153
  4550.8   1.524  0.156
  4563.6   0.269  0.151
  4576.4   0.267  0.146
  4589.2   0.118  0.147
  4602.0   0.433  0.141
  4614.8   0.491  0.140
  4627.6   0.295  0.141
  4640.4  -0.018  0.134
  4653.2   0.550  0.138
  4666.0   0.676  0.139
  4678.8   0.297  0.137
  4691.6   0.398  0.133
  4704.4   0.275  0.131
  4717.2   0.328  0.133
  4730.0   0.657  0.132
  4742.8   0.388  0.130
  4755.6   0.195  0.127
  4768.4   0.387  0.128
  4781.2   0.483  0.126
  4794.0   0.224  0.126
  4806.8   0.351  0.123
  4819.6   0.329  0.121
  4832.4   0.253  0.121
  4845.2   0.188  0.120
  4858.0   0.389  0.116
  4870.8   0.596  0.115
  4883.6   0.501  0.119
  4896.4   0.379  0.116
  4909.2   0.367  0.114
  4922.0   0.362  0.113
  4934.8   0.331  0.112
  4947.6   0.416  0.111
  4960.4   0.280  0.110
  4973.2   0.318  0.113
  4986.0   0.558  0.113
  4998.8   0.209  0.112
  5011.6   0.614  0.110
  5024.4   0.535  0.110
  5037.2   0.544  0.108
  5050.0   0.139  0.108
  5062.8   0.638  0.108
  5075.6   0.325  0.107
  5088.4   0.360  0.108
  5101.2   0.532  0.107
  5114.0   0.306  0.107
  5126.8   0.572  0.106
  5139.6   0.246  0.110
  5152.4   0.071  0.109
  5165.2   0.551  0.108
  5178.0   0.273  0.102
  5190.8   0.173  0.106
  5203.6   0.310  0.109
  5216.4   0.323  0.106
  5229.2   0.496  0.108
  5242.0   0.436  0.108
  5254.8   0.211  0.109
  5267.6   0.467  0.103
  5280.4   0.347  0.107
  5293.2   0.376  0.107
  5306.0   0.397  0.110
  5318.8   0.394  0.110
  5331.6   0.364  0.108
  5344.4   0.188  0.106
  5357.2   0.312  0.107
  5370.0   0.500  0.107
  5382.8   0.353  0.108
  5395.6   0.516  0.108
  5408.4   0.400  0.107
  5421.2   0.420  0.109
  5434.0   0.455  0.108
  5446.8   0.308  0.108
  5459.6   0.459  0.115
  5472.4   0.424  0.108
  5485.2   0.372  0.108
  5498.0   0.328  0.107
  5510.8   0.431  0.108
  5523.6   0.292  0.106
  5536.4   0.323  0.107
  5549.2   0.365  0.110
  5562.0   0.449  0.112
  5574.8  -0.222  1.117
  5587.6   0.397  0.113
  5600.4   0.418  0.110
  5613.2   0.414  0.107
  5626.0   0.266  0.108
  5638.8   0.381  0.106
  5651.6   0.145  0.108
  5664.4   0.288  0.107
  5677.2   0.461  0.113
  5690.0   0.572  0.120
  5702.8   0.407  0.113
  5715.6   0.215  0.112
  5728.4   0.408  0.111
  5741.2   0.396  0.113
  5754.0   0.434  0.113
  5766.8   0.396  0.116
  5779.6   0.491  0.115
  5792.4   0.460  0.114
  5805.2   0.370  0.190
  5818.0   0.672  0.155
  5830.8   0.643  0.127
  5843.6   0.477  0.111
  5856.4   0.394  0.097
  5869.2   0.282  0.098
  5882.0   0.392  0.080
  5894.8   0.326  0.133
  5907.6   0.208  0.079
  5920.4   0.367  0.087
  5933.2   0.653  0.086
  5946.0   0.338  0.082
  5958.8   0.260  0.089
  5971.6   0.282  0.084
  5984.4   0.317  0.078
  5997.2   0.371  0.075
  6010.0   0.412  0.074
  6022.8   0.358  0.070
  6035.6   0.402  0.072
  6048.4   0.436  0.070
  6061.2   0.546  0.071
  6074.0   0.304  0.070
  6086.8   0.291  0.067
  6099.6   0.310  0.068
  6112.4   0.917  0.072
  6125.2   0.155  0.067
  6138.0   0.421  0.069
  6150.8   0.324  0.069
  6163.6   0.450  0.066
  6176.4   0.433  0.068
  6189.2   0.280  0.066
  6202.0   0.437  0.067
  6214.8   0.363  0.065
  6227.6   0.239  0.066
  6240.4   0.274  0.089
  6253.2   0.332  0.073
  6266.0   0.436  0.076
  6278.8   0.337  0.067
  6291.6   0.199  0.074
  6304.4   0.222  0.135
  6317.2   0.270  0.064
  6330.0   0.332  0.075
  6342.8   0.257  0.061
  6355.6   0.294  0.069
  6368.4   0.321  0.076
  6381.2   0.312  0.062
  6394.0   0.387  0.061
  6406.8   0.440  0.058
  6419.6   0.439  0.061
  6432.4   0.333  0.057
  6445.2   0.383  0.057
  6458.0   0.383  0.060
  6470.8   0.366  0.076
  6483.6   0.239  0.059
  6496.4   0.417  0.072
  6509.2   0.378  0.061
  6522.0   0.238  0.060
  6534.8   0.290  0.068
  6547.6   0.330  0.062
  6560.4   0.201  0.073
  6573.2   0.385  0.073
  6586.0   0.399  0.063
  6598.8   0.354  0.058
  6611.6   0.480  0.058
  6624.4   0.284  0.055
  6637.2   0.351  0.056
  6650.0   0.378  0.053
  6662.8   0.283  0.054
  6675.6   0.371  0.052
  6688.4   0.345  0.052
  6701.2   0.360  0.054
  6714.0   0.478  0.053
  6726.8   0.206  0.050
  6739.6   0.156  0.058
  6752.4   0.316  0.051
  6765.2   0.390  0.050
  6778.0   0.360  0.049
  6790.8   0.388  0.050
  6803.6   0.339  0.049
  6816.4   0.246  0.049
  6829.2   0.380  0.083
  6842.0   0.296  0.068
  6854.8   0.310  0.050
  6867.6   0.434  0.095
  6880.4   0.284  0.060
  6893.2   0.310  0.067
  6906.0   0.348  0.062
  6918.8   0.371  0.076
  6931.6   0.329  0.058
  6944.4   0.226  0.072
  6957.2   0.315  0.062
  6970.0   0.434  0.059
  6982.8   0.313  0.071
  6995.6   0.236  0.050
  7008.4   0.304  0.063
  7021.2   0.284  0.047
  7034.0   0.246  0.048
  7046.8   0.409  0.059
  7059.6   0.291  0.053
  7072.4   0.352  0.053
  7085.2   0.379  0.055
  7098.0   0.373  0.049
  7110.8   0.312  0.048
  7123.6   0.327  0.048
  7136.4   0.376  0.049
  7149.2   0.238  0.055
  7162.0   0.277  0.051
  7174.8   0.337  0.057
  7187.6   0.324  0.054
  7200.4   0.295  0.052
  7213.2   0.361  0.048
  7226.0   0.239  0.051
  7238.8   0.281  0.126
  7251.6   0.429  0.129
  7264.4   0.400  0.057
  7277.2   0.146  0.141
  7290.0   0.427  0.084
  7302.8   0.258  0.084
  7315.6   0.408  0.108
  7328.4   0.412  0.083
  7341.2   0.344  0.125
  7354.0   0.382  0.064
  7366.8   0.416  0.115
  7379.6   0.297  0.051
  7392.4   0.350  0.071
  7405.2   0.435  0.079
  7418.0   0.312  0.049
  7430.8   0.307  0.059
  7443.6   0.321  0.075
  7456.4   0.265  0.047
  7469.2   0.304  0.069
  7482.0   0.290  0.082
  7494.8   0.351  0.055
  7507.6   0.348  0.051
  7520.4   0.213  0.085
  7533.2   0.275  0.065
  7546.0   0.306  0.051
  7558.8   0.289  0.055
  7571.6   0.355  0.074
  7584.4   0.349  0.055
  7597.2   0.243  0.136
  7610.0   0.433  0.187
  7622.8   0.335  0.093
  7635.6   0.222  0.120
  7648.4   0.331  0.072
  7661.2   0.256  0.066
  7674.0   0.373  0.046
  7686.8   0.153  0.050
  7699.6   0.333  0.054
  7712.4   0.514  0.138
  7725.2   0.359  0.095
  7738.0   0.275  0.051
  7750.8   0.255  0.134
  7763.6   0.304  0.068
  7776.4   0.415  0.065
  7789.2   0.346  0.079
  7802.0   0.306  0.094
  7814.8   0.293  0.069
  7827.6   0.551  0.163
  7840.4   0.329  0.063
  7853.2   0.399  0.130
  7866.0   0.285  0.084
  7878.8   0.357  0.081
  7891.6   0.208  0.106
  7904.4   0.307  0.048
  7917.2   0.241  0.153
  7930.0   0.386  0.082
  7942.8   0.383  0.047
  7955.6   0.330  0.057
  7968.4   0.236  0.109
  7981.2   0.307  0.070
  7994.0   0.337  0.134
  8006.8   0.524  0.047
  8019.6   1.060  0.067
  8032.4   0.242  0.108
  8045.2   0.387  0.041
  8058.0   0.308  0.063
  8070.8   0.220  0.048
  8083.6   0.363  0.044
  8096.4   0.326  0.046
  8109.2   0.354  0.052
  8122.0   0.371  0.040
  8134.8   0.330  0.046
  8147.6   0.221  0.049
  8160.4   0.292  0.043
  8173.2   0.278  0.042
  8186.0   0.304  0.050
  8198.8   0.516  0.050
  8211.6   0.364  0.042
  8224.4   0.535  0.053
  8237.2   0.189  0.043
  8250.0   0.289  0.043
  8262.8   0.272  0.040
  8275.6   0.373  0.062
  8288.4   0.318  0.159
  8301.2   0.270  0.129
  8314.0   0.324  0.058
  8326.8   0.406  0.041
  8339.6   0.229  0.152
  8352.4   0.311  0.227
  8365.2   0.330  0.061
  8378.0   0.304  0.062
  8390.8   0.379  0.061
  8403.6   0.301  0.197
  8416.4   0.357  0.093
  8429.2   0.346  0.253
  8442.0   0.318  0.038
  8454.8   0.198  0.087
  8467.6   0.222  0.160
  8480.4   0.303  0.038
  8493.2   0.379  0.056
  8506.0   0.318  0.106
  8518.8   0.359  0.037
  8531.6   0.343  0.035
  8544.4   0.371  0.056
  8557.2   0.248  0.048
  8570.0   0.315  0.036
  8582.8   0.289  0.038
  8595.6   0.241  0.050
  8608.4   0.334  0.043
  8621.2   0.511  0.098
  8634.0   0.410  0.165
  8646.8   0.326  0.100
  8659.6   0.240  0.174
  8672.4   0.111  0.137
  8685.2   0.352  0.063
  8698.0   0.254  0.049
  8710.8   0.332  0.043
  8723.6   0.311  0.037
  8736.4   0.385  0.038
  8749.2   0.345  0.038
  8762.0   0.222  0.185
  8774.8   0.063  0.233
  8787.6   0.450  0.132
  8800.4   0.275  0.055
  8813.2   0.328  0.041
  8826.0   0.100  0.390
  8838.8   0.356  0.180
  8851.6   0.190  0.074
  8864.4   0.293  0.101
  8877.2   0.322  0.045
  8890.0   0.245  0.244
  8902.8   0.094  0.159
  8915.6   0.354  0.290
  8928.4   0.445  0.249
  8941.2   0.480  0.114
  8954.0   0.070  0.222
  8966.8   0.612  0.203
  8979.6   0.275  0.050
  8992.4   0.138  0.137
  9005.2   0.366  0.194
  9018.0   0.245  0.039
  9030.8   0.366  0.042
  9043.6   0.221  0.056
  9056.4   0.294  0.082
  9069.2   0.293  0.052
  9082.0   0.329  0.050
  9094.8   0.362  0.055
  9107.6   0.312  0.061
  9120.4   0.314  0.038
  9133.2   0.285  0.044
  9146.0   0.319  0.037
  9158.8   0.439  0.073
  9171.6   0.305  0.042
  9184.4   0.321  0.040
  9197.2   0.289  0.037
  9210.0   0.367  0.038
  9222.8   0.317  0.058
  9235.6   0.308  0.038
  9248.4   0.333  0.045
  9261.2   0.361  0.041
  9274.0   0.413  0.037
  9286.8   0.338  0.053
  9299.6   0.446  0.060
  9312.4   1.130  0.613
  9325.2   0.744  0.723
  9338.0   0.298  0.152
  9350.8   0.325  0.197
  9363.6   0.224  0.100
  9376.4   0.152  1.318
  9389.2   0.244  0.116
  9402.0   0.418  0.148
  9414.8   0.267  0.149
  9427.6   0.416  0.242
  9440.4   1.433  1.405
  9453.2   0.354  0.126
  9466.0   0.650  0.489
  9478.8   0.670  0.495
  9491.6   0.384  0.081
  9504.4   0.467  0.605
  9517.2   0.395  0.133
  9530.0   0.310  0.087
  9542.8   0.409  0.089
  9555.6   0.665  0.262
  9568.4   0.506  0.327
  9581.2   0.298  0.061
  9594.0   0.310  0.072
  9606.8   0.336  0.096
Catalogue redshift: 0.221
